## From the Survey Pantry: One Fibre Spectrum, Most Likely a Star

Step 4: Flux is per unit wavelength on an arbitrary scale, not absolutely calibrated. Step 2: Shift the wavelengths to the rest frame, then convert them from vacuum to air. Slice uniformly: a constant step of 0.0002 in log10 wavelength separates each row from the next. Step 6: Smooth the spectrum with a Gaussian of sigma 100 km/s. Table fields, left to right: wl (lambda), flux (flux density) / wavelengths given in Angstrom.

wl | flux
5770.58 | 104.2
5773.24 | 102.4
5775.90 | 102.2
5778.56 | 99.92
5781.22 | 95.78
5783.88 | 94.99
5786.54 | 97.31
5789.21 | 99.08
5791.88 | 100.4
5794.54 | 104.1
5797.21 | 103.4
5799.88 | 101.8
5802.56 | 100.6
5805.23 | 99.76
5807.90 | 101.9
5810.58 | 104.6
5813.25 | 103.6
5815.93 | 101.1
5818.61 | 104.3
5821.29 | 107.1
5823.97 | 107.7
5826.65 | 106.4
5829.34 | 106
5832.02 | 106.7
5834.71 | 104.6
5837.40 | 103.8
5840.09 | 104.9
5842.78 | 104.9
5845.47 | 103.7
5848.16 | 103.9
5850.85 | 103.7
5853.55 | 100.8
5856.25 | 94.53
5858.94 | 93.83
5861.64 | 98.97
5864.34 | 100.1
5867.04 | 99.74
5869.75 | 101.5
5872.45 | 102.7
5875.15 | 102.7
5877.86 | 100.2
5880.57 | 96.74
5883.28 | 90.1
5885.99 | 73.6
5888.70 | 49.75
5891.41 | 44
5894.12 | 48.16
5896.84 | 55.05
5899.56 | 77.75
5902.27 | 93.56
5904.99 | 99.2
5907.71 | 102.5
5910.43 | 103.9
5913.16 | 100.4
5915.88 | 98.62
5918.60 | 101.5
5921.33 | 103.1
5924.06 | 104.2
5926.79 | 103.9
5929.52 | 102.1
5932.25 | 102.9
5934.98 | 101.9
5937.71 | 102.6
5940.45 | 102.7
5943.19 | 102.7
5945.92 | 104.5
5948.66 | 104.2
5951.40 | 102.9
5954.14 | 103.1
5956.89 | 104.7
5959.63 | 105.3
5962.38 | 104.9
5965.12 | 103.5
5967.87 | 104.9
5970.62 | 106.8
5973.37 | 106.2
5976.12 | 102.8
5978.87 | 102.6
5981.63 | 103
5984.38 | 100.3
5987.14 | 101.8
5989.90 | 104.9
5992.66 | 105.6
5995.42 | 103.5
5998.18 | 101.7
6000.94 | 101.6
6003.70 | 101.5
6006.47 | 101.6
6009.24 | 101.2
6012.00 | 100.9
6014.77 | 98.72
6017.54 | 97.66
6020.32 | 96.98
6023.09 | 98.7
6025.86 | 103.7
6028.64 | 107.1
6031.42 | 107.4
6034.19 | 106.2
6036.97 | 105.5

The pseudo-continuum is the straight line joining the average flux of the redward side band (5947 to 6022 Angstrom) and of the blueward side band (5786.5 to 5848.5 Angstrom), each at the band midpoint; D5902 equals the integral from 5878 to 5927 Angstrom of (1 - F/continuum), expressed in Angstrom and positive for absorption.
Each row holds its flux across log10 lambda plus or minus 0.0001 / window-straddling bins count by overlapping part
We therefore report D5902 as 8.2 Angstrom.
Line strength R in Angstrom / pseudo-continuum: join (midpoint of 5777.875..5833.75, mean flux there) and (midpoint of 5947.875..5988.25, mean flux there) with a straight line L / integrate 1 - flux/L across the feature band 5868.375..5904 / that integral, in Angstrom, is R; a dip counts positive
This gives 8.0 Angstrom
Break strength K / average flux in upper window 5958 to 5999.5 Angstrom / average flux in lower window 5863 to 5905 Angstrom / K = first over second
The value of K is 1.25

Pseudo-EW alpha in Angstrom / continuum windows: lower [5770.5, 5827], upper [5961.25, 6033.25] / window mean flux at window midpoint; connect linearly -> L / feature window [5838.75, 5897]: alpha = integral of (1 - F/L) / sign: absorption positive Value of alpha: 6.70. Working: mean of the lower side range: 102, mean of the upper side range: 103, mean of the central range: 90.4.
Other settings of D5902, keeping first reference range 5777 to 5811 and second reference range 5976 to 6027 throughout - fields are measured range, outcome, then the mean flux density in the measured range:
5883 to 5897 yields 5.9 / 58.2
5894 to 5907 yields 2.9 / 78.7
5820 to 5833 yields -0.8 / 107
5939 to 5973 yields -1.0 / 104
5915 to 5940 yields -0.3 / 102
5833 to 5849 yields -0.6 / 104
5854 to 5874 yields 0.3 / 98.9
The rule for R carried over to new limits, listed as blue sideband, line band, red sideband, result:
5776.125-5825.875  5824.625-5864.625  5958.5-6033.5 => -0.3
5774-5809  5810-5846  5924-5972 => -1.4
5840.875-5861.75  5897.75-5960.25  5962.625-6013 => 0.8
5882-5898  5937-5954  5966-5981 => -2.6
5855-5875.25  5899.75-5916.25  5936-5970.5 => 0.5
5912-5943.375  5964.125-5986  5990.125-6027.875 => -0.4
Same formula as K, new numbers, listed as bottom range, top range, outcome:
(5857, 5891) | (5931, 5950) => 1.13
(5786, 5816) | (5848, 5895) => 0.88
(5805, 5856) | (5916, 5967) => 0.99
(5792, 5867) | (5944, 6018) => 1.00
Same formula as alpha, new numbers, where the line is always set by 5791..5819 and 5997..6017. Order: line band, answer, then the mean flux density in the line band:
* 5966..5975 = -0.4 Angstrom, 106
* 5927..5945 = -0.2 Angstrom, 103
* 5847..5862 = 0.4 Angstrom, 99.3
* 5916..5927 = -0.1 Angstrom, 103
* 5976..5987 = -0.1 Angstrom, 102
